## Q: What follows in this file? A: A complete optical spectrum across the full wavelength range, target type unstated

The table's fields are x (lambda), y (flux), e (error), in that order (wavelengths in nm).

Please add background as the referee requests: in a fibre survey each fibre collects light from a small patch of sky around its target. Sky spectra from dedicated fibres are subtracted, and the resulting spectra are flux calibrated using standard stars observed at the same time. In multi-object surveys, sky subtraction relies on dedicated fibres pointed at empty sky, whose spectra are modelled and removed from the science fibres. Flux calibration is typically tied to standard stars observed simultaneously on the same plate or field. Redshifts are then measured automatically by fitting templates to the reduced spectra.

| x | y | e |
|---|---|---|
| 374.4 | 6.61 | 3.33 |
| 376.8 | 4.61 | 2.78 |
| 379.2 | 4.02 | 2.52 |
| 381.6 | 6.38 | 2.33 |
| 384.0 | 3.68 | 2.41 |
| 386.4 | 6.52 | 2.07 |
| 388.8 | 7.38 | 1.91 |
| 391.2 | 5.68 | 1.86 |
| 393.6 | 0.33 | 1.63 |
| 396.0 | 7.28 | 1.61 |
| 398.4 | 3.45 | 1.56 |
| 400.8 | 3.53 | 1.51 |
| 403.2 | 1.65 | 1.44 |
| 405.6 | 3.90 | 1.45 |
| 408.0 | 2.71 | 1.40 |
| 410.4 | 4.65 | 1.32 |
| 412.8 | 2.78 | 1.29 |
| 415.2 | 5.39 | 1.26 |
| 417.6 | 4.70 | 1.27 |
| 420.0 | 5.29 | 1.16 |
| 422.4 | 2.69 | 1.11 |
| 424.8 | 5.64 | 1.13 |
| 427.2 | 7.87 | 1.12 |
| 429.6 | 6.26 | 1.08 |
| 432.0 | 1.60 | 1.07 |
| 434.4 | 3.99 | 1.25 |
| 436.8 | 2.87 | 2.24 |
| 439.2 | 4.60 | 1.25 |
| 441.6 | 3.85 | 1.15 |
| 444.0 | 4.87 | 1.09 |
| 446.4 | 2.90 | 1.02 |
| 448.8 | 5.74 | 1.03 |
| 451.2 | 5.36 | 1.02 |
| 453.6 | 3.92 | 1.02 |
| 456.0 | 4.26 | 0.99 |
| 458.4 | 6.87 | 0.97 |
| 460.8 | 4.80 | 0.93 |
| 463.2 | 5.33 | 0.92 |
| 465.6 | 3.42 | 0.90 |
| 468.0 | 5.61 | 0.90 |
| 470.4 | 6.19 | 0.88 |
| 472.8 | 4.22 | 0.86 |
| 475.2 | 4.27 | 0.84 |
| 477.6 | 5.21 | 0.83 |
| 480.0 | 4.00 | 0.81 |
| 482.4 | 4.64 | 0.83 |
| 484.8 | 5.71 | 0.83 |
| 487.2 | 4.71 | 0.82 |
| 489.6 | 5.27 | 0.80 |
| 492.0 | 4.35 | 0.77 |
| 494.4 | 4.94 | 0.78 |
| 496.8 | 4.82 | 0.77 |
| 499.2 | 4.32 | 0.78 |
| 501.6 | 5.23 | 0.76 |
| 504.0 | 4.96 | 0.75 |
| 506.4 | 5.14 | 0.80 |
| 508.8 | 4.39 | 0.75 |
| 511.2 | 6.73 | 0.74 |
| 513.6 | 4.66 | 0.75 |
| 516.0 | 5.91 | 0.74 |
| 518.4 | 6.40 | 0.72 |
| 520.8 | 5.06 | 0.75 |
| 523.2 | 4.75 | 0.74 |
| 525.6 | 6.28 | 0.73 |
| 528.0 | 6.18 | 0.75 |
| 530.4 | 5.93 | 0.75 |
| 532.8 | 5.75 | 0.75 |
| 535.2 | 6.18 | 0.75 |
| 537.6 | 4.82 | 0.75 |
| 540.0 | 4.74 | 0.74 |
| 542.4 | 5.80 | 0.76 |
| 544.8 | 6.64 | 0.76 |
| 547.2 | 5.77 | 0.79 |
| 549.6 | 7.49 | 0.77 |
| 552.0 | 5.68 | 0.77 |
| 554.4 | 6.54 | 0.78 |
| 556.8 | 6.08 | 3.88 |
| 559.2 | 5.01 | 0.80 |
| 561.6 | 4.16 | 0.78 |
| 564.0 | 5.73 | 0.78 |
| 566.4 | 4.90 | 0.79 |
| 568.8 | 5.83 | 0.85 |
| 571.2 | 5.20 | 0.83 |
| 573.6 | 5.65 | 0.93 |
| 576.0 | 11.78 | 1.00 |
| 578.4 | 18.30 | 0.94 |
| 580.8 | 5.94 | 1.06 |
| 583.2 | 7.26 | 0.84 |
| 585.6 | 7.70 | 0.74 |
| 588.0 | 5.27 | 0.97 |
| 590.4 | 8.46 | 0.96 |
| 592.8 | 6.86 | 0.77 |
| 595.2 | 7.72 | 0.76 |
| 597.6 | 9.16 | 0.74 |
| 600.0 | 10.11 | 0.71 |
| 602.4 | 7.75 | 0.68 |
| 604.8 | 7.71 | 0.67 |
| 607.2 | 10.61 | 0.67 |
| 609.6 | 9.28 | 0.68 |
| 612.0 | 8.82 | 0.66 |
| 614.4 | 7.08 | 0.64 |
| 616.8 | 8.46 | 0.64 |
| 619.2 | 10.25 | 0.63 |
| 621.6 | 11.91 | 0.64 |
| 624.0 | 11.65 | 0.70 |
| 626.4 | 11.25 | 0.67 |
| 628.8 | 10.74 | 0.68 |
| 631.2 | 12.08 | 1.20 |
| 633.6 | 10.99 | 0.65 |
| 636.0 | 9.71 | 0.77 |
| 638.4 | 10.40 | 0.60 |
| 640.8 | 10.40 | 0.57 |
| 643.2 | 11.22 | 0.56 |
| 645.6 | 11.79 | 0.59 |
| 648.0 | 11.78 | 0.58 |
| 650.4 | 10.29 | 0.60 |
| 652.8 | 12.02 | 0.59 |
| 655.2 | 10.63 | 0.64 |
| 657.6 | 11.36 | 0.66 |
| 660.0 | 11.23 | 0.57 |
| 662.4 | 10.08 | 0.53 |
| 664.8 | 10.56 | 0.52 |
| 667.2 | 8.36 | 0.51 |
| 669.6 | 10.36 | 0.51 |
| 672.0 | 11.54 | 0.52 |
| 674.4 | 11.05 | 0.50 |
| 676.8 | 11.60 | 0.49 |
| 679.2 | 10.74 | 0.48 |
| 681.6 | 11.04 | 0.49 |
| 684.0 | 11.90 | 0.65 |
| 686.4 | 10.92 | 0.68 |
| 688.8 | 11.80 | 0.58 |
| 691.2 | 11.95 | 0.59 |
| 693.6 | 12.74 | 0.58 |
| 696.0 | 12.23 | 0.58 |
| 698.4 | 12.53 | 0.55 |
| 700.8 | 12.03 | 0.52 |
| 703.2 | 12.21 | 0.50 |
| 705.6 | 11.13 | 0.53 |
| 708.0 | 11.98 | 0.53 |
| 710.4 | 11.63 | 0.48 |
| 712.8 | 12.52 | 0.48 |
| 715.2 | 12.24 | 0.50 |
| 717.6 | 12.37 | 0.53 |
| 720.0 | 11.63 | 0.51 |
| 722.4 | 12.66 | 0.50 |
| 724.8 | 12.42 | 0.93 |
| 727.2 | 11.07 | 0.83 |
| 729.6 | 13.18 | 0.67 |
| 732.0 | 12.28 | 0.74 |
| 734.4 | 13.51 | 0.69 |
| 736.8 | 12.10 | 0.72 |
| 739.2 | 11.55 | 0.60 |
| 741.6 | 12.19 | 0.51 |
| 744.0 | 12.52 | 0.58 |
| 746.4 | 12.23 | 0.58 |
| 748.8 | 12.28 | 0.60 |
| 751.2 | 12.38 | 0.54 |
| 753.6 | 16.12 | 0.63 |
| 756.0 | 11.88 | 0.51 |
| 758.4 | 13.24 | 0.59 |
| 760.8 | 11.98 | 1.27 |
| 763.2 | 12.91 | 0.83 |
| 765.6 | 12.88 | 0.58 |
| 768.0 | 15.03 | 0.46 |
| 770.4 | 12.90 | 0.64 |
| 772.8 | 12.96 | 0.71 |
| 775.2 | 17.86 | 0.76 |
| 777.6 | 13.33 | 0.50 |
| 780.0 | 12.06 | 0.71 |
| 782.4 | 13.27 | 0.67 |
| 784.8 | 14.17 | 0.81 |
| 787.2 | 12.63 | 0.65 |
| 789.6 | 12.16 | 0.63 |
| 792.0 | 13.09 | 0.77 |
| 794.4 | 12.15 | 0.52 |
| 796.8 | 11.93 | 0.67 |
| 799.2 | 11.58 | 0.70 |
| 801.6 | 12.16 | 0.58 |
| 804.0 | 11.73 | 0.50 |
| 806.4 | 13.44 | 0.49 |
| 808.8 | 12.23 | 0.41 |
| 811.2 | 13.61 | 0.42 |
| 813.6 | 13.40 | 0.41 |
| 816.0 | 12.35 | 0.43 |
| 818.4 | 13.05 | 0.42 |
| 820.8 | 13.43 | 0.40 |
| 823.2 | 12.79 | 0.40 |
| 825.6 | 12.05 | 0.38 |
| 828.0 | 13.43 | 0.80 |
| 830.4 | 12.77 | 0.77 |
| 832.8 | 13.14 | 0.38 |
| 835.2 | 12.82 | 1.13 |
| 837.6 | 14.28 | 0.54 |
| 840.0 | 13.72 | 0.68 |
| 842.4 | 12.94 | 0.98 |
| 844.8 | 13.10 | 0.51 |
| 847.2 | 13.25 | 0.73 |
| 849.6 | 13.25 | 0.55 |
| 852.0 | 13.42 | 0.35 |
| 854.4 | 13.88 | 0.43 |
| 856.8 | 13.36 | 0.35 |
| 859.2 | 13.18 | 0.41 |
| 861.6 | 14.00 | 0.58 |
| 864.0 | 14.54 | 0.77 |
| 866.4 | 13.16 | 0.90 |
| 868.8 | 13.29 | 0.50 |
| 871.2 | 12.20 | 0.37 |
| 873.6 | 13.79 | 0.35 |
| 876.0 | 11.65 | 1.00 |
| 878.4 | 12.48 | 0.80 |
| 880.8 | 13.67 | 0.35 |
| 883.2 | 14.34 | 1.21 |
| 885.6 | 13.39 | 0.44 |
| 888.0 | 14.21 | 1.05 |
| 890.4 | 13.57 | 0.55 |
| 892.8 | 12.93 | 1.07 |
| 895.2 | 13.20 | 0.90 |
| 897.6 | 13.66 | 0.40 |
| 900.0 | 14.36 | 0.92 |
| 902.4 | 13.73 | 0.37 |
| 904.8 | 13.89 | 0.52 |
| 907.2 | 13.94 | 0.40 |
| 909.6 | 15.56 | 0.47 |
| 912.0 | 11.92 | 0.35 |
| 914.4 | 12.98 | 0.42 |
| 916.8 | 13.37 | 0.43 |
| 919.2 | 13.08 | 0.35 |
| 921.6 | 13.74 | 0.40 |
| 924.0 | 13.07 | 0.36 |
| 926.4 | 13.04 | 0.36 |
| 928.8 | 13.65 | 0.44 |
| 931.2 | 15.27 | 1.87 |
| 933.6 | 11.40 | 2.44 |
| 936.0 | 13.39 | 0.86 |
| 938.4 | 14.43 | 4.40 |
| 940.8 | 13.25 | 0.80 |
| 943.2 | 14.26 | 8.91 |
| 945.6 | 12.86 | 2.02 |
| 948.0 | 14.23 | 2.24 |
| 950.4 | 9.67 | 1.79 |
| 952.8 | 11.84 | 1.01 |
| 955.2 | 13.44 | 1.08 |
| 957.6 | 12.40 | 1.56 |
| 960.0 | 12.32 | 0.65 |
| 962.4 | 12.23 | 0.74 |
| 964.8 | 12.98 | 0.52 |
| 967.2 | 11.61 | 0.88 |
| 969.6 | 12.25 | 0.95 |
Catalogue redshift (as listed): 0.549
